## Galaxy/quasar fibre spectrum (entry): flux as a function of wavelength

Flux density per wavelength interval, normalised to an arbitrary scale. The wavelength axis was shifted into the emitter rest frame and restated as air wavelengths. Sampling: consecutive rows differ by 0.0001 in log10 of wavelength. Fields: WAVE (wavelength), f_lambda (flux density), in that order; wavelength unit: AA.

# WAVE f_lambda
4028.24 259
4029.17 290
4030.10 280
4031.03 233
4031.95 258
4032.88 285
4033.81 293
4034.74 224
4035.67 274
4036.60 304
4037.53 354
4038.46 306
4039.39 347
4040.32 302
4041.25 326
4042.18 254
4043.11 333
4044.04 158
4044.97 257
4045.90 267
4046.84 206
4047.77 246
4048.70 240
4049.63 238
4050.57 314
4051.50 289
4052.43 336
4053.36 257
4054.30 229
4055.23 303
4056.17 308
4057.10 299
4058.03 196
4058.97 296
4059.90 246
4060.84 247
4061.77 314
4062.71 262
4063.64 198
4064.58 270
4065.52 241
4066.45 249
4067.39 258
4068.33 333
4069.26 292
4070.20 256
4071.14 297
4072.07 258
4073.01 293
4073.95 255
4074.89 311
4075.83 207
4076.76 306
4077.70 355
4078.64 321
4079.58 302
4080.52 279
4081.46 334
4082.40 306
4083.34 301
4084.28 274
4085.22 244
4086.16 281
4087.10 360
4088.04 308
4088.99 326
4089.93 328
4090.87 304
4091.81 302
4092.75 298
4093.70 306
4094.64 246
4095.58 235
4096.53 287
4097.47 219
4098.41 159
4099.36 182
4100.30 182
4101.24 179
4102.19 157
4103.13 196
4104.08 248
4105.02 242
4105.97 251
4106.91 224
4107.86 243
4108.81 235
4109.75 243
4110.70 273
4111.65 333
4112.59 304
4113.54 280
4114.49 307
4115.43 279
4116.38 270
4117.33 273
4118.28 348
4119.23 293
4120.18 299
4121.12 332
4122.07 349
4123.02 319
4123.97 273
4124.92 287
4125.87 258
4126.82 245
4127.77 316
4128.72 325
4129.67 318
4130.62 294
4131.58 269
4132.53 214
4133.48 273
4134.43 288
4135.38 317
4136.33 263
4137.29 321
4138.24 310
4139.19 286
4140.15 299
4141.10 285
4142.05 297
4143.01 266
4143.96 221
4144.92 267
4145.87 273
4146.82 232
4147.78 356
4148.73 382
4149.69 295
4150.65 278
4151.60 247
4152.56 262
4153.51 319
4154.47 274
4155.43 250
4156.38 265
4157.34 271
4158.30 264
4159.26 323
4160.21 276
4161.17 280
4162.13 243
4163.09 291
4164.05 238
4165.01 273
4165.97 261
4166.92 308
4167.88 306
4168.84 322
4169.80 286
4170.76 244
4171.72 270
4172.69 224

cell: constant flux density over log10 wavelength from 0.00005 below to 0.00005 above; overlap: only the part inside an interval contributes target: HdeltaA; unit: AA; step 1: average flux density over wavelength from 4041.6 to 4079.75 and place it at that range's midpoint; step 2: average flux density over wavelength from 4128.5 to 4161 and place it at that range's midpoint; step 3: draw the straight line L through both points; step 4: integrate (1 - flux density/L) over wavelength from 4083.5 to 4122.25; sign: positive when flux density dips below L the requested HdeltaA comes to 1.3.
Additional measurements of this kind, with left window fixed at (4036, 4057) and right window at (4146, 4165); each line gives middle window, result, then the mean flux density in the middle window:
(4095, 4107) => 2.9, 212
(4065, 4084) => -0.4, 288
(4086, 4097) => -0.7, 299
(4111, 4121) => -0.7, 299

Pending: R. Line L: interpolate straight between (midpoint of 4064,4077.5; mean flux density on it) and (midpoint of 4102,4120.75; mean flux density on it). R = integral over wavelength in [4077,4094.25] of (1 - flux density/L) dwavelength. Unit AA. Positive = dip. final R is -2.24 AA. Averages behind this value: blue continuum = 274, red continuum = 267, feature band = 307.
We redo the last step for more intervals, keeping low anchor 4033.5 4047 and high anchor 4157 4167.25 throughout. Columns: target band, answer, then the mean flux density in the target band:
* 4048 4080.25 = 0.6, 276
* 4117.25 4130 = -1.2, 303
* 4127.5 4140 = -0.7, 292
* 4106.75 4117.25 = 0.2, 273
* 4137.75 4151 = -0.6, 289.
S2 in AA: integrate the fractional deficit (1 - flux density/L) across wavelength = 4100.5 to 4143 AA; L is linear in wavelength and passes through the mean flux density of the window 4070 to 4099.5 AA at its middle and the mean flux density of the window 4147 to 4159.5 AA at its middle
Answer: 1.4 AA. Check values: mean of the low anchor 284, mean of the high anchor 289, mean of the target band 277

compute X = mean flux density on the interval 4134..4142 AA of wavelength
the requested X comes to 296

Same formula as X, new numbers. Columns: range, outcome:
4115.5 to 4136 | 293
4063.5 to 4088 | 285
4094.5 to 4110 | 218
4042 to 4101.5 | 271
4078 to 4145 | 277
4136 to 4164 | 282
